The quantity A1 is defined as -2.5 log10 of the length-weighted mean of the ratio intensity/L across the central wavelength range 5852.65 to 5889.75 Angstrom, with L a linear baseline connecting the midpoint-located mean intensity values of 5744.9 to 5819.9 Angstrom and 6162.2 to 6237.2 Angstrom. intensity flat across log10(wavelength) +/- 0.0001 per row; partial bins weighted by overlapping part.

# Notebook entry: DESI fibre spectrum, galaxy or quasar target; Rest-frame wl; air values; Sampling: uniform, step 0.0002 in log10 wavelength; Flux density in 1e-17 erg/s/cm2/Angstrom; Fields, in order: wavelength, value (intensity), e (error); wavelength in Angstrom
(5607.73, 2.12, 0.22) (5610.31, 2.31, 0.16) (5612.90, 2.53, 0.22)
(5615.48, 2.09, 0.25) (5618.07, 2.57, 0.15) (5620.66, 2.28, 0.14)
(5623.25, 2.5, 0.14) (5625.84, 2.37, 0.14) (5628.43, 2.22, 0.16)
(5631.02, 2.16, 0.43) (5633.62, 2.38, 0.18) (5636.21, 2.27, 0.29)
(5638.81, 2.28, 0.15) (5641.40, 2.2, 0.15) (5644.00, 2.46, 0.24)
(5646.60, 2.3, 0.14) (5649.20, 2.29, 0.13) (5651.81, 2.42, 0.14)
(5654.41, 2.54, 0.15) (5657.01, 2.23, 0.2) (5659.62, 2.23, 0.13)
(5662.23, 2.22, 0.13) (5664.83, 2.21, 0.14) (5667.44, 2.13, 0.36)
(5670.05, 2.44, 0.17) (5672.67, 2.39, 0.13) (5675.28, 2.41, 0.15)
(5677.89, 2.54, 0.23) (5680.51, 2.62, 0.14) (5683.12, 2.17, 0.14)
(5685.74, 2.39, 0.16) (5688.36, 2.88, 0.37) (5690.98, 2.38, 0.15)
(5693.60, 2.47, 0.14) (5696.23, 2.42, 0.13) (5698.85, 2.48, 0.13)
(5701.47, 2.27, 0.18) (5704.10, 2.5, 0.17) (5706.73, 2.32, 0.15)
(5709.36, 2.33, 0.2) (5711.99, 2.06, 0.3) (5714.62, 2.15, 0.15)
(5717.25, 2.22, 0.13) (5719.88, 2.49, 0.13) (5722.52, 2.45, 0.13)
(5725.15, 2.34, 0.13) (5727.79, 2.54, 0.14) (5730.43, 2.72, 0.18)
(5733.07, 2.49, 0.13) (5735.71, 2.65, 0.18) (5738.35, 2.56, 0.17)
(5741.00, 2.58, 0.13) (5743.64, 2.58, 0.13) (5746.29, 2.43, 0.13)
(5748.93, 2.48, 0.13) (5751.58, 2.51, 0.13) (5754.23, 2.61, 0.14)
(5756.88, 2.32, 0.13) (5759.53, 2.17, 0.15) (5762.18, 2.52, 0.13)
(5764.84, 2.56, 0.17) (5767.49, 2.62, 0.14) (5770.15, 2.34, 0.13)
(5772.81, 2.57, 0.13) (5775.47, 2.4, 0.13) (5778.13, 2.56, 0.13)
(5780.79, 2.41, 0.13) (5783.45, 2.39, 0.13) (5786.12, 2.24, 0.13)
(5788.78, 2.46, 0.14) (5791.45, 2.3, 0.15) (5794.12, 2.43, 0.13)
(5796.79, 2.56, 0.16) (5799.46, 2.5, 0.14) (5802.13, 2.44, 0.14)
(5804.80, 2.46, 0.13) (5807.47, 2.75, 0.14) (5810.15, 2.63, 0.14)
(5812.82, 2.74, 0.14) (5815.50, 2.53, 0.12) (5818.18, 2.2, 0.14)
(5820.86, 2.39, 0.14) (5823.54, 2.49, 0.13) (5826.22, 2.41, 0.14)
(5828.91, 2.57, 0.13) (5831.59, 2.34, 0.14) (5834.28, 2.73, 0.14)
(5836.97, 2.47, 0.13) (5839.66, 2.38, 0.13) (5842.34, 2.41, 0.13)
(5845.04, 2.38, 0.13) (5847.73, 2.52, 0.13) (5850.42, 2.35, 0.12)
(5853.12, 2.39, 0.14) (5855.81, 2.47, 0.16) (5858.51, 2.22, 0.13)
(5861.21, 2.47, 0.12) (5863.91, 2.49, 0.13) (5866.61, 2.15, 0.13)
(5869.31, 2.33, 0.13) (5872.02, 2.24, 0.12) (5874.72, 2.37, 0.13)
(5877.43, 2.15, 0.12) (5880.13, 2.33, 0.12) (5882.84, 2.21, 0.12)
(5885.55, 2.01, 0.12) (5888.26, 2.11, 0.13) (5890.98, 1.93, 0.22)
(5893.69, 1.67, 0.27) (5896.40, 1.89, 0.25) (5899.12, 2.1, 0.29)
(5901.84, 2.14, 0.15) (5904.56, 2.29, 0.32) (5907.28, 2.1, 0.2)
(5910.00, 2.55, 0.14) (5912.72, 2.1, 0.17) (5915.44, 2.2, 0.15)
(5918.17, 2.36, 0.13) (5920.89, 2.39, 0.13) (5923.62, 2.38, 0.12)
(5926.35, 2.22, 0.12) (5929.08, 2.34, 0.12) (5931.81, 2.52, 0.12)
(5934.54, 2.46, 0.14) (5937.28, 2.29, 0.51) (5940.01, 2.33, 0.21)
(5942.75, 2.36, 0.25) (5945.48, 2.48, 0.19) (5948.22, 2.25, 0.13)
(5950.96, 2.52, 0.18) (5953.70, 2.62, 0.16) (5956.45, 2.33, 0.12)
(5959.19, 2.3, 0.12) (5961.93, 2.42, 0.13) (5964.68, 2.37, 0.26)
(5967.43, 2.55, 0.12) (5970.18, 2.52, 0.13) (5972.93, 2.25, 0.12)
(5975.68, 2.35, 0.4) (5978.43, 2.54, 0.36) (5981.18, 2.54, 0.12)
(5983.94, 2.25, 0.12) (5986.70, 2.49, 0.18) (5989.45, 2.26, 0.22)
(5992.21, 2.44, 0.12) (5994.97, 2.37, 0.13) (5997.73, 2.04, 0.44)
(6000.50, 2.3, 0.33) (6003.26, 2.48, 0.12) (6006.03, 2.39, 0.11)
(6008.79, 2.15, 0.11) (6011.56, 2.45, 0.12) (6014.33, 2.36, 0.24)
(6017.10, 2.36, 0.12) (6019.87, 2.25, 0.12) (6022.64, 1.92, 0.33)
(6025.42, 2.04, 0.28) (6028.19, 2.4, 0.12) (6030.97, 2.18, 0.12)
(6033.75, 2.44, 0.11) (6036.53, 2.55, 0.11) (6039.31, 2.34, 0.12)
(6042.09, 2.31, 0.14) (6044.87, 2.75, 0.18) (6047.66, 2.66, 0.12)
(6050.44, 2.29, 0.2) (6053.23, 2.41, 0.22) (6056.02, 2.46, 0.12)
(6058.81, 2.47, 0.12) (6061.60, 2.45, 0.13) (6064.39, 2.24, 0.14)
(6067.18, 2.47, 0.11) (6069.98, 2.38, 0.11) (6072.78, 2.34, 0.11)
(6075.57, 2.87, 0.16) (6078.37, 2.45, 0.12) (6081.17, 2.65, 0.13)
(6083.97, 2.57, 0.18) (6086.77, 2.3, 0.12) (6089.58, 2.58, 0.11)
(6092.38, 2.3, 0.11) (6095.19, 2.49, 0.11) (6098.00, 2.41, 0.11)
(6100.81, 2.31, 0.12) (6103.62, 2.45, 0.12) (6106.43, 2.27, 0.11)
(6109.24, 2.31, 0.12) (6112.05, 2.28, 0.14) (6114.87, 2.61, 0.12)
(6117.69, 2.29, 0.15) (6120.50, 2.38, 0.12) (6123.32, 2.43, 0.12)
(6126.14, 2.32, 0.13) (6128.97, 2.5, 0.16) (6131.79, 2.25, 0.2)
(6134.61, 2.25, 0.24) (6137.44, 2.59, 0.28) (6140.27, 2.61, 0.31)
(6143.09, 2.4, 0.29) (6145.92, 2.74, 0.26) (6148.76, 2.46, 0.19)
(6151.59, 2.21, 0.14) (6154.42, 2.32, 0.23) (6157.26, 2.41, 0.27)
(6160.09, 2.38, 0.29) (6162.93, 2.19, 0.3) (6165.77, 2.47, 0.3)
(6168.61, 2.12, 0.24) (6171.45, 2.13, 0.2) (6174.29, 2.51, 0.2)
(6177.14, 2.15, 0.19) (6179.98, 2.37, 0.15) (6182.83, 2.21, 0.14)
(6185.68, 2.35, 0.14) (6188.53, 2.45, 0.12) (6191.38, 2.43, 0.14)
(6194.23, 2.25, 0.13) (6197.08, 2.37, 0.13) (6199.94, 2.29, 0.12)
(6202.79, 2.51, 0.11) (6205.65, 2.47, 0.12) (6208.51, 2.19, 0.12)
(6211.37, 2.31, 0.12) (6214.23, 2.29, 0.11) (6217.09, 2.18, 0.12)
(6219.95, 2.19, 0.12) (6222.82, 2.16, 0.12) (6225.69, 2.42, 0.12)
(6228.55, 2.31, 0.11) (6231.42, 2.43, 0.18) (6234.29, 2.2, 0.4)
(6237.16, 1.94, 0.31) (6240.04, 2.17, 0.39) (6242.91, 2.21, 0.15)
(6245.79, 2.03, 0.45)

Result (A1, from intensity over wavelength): 0.07 mag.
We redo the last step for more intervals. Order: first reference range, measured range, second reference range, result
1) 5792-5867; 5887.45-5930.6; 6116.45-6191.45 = 0.12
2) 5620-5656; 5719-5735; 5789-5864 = -0.05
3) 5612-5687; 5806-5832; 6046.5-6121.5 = -0.06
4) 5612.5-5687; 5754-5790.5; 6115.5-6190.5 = -0.04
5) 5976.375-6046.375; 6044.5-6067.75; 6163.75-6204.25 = -0.05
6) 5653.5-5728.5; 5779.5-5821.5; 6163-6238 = -0.05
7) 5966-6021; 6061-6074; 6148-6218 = -0.01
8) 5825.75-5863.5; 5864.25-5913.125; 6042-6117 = 0.13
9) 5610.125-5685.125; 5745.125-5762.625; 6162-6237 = -0.05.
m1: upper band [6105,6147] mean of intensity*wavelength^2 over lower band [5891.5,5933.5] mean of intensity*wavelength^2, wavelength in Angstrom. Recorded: 1.17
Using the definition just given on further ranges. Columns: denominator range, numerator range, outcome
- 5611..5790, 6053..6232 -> 1.15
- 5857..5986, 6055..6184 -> 1.11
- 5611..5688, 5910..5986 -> 1.13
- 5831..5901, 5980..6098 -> 1.12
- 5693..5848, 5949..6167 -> 1.08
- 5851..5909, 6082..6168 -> 1.19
